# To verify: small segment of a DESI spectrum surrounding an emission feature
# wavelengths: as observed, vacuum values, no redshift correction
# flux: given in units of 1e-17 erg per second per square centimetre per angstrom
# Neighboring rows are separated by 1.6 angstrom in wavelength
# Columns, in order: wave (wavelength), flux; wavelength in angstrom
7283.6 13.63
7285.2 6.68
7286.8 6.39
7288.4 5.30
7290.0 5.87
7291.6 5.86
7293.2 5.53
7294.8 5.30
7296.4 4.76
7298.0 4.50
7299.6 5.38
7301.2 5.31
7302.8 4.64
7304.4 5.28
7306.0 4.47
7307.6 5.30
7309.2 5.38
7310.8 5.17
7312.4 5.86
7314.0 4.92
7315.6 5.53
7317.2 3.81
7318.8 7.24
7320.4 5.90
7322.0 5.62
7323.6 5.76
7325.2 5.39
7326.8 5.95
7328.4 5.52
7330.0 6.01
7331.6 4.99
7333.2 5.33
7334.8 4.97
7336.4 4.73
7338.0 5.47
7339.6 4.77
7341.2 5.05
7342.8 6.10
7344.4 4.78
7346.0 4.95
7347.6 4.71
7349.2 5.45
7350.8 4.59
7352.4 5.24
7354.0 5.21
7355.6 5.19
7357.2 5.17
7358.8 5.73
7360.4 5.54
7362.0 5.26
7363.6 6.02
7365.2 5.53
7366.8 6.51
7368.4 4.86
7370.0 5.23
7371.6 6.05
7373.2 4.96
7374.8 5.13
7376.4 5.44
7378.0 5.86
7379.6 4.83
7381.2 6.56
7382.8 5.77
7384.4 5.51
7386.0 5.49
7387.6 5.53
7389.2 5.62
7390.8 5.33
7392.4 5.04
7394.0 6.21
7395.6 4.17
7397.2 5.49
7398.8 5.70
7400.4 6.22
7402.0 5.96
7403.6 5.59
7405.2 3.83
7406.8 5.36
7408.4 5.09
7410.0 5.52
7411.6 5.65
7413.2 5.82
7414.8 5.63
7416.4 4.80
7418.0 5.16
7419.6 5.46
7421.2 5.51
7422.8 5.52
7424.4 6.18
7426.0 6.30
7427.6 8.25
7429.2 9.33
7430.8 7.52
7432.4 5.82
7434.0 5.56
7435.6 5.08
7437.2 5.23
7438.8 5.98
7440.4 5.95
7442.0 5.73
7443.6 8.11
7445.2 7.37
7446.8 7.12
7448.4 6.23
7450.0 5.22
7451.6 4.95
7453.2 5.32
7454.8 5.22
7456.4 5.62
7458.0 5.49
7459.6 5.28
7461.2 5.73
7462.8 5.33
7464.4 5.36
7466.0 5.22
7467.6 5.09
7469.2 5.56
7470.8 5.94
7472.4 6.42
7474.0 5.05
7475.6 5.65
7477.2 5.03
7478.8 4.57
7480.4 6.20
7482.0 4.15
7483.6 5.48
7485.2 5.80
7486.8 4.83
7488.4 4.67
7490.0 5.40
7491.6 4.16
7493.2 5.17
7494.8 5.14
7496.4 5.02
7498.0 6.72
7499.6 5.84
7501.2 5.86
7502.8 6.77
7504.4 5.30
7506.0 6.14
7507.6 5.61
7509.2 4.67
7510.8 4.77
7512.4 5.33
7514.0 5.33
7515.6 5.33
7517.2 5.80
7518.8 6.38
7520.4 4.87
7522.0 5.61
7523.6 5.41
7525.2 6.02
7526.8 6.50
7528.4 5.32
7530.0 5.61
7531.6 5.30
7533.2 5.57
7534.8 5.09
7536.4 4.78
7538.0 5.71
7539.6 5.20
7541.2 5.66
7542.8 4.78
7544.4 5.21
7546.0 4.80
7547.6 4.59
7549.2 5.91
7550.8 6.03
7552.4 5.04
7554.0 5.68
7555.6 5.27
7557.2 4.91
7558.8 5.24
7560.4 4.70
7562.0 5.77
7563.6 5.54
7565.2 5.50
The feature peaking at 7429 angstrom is [S II]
